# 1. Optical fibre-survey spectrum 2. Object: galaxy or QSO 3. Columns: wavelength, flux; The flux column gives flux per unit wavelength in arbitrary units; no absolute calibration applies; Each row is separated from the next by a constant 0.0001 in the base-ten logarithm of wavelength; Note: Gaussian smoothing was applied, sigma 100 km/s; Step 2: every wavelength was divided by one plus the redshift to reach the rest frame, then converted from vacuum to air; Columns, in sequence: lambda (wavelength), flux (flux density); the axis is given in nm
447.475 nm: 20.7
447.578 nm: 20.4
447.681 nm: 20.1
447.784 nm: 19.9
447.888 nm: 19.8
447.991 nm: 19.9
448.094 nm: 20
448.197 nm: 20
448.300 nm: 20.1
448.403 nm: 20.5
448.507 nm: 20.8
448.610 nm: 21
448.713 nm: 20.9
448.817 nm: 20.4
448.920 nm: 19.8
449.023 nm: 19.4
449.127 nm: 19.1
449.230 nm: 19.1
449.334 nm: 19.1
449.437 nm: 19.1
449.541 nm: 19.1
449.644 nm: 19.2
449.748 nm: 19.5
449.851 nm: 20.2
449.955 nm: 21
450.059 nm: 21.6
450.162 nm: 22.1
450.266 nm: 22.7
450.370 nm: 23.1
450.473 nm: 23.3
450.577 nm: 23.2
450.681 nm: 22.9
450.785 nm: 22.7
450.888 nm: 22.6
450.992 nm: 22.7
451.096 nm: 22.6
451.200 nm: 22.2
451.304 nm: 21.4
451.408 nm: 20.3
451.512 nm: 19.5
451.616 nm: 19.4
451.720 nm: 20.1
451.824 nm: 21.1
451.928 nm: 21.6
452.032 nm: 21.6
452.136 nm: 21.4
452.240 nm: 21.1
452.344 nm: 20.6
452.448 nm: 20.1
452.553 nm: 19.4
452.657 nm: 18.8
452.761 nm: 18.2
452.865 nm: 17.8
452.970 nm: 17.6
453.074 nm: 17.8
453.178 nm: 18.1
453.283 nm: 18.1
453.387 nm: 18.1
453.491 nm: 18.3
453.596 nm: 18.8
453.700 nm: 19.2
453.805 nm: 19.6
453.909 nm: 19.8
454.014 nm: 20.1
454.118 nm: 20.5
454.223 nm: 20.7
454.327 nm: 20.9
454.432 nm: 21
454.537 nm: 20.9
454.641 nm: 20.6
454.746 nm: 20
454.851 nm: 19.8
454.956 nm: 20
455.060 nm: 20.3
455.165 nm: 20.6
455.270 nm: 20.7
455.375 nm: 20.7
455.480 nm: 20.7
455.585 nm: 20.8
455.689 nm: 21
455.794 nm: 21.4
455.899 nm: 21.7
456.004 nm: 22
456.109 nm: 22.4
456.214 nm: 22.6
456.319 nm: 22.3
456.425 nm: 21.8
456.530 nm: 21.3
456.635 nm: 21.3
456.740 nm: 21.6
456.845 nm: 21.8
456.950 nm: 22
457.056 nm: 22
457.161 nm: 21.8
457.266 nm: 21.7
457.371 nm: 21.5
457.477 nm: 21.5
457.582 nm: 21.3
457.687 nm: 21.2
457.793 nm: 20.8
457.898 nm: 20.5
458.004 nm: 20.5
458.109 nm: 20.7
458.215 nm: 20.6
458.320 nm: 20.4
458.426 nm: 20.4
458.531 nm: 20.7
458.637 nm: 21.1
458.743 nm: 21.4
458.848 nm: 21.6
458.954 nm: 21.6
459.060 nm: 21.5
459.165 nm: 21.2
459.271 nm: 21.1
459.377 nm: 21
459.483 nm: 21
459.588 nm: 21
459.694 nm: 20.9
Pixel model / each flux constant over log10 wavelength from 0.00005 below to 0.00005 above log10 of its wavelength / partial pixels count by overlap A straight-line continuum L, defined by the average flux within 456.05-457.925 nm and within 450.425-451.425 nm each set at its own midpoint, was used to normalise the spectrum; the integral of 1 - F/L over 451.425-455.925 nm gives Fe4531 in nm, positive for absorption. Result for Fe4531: 0.43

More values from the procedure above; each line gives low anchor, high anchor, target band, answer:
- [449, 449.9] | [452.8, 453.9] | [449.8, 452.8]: -0.39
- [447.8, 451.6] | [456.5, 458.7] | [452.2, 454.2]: 0.18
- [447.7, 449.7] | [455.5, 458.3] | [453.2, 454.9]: 0.09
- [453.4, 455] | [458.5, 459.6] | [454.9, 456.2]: -0.05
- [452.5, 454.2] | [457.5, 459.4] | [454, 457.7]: -0.25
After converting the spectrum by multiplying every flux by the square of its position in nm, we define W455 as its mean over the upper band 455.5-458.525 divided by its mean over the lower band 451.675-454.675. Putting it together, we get 1.10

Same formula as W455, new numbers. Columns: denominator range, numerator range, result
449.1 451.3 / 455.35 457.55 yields 1.04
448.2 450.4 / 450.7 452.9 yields 1.03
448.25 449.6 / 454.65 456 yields 1.07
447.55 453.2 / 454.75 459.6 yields 1.07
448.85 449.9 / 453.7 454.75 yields 1.07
